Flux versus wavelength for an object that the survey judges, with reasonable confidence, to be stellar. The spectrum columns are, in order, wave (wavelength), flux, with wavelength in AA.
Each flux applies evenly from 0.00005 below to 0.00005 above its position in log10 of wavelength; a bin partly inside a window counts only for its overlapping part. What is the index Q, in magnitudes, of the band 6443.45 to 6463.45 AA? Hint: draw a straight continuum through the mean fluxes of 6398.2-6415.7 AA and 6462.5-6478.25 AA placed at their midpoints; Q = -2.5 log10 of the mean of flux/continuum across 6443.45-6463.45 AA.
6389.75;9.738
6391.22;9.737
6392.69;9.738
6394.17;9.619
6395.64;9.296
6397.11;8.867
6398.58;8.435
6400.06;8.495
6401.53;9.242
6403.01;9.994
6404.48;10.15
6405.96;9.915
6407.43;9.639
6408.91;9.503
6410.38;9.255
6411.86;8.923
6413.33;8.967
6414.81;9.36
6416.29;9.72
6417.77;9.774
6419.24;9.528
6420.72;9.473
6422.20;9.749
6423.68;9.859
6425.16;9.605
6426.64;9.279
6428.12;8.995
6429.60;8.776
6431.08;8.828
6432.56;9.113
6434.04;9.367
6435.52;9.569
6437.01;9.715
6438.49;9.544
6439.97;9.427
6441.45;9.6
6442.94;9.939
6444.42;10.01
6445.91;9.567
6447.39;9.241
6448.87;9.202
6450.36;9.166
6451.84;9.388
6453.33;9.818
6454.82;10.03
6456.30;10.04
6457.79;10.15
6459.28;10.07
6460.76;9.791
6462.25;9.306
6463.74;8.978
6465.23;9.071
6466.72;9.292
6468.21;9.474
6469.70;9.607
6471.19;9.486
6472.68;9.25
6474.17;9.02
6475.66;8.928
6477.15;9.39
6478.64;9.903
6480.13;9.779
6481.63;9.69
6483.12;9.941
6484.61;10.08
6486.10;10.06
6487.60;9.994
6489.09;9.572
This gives -0.04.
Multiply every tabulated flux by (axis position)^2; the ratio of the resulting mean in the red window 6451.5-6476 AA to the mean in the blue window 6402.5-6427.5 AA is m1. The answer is 1.0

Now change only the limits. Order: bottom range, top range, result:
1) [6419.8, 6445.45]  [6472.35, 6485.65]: 1.03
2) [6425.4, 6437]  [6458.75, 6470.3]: 1.04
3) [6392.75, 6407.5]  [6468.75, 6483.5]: 1.04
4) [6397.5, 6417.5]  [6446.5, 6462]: 1.05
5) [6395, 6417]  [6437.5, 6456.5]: 1.04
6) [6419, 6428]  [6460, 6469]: 0.99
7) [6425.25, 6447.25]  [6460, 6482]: 1.01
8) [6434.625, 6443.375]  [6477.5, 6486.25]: 1.04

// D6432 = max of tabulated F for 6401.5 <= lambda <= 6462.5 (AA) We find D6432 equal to 10.15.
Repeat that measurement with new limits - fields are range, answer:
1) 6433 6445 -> 10.01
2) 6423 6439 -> 9.859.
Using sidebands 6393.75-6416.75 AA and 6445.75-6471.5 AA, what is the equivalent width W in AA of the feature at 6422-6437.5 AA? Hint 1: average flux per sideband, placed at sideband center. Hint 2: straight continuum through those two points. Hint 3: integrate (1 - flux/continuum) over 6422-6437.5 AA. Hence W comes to 0.15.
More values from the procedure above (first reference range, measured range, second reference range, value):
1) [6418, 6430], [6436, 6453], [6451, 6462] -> 0.3 AA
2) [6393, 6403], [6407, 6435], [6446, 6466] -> -0.2 AA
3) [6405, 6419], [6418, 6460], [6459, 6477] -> -0.6 AA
